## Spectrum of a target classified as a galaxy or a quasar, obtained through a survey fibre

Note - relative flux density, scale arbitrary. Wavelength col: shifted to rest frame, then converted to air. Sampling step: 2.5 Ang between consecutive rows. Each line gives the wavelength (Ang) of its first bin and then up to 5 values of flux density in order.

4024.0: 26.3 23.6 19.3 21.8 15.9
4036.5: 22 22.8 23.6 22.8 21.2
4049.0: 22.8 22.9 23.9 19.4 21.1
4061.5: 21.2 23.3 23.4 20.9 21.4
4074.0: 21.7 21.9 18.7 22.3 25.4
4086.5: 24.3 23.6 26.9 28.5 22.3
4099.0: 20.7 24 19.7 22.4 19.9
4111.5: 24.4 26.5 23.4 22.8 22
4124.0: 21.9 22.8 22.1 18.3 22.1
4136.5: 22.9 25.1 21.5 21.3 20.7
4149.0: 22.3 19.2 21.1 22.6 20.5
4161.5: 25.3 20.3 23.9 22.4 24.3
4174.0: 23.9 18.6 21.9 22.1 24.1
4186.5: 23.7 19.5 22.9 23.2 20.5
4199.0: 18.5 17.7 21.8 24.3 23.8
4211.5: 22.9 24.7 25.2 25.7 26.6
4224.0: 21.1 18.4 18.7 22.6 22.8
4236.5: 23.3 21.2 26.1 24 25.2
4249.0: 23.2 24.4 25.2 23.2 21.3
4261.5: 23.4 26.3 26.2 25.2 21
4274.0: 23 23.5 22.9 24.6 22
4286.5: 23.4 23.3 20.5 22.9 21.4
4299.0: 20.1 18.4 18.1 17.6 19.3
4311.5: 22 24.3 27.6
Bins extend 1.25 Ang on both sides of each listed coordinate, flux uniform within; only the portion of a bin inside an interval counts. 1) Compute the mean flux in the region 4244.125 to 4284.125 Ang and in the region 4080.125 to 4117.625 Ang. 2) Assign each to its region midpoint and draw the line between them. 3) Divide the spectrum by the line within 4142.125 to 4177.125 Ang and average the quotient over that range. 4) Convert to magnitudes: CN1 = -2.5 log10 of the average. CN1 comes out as 0.08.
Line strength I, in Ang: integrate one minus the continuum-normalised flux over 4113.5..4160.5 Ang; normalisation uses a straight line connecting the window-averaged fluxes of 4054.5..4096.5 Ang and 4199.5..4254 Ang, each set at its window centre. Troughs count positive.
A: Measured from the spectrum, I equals 1.77 Ang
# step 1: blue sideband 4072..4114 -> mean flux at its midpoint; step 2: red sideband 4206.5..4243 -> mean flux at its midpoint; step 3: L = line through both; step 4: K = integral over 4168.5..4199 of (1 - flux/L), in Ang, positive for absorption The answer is 1.3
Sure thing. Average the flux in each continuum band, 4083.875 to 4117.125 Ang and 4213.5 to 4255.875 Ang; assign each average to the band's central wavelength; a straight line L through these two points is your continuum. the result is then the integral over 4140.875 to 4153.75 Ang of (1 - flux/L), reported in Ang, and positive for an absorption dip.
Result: 1.42 Ang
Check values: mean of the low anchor 23.7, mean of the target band 21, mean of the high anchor 23.4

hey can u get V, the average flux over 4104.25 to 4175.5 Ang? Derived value 22.3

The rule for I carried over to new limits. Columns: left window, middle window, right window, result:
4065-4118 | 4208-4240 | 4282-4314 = -1.71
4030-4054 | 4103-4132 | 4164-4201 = -0.53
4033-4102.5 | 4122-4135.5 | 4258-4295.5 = 0.72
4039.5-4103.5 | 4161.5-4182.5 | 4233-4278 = 0.85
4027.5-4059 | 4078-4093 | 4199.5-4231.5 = -1.33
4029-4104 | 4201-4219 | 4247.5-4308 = -0.68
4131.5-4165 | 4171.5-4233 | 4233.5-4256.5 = 2.01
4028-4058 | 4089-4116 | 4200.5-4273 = -1.76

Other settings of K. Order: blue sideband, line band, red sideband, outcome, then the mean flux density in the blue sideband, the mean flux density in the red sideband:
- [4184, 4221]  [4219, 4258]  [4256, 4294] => -0.3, 22.6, 23.3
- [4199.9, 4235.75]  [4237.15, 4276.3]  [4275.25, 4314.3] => -3.4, 22.6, 21.5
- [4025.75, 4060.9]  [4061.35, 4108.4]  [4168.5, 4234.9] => -2.1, 21.6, 22.3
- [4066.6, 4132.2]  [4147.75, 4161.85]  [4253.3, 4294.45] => 0.8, 22.7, 23.4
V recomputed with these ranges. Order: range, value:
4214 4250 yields 23.2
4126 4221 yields 22.2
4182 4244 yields 22.5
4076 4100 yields 23.5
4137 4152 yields 21.9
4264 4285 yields 23.7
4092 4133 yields 22.7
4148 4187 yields 22.2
